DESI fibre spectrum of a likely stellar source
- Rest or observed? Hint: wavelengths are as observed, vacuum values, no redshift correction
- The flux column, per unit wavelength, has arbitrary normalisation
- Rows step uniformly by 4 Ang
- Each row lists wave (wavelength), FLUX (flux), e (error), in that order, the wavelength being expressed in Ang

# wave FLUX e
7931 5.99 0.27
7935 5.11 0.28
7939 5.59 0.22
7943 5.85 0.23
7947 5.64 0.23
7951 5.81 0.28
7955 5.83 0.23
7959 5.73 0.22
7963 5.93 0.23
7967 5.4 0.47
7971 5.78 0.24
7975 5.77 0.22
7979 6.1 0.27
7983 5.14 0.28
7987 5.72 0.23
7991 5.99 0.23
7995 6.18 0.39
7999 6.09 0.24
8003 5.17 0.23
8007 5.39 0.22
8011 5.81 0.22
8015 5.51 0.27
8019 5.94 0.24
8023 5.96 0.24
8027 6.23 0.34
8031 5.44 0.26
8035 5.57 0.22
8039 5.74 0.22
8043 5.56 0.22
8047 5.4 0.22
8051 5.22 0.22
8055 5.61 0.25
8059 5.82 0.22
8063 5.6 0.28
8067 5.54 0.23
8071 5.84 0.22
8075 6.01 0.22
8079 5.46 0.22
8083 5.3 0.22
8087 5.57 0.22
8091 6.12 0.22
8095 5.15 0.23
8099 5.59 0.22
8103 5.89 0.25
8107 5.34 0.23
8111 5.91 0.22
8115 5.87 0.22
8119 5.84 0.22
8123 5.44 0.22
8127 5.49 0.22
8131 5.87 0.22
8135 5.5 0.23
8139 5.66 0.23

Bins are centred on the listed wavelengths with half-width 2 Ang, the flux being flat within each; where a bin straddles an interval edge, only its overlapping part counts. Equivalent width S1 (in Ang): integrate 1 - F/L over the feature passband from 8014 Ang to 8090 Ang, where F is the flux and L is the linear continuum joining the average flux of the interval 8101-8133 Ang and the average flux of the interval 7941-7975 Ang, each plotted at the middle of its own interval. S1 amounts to 0.9 Ang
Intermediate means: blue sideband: 5.75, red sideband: 5.71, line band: 5.66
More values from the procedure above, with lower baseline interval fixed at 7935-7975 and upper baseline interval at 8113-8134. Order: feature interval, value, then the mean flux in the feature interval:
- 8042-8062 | 0.6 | 5.52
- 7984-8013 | -0.2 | 5.74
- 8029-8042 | 0.3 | 5.58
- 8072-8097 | 0.4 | 5.61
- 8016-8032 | -0.6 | 5.9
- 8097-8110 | 0.1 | 5.63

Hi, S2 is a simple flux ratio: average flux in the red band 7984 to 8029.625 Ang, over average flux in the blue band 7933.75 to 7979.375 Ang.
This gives 1.0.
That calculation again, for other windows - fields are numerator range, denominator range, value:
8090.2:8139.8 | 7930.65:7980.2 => 0.99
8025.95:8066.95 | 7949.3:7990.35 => 0.98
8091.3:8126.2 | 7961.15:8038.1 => 0.98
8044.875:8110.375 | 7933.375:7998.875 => 0.98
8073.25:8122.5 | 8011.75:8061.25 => 1.00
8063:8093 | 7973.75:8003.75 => 0.98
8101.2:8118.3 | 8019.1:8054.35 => 1.02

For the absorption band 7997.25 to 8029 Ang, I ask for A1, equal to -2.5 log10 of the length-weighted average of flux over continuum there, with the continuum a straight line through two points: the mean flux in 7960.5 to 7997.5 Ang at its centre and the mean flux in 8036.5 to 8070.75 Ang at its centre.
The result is -0.01 mag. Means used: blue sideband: 5.78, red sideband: 5.58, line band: 5.76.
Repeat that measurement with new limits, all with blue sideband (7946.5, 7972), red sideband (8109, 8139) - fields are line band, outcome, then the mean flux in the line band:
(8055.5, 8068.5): 0.012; 5.65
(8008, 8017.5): 0.015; 5.65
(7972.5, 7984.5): 0.006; 5.7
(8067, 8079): -0.014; 5.78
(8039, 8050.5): 0.044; 5.49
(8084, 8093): -0.015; 5.78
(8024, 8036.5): -0.010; 5.77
